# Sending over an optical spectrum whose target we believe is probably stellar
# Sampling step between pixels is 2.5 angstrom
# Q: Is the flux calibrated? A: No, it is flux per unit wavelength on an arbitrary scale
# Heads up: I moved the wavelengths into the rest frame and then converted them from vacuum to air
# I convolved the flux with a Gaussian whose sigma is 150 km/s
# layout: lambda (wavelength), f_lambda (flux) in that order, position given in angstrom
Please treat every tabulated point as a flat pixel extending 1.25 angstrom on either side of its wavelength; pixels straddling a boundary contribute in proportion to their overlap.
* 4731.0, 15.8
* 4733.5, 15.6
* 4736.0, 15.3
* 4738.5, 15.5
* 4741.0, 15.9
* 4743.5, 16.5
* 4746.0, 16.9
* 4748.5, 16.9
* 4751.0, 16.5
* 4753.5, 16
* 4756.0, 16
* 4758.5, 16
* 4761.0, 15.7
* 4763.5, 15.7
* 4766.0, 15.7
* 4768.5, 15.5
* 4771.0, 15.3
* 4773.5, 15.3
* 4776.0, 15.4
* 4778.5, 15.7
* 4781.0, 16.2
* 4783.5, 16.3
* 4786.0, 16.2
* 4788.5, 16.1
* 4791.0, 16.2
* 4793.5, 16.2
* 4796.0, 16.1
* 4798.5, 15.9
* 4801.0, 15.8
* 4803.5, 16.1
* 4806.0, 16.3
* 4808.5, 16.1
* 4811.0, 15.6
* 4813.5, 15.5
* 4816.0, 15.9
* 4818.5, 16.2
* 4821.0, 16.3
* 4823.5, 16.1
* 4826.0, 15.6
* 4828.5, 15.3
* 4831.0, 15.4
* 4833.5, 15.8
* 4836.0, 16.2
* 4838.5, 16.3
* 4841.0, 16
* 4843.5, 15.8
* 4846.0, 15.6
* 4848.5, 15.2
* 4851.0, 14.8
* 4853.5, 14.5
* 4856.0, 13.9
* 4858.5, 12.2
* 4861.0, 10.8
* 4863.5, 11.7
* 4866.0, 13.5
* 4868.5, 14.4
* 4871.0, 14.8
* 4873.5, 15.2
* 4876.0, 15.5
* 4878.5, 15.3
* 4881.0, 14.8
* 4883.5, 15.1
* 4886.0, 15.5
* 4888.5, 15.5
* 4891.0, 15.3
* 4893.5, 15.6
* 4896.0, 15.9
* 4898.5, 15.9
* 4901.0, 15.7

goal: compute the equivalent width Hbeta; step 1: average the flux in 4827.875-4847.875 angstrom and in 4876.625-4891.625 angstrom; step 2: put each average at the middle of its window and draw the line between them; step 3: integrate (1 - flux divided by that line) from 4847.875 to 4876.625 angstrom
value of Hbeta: 3.2 angstrom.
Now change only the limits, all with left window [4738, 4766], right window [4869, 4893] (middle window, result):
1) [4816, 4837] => -0.35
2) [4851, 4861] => 1.33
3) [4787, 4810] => -0.41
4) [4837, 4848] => -0.28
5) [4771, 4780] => 0.29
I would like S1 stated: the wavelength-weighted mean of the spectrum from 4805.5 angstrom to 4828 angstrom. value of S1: 15.9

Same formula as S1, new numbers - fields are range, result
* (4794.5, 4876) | 15.2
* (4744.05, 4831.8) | 16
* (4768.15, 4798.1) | 15.9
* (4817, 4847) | 15.9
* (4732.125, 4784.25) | 15.9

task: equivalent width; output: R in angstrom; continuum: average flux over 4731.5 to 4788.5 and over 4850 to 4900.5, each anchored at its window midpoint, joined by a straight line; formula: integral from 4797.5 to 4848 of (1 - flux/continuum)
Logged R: -2.4 angstrom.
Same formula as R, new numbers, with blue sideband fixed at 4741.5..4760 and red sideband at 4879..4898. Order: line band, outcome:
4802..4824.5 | -0.1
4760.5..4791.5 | 0.8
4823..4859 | 1.0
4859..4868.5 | 2.0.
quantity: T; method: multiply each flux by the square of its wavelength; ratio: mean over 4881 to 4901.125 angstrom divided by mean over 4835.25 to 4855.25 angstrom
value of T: 1.02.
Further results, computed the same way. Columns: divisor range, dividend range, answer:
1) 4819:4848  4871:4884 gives 0.97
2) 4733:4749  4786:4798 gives 1.03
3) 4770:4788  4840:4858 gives 0.98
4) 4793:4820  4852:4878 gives 0.88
